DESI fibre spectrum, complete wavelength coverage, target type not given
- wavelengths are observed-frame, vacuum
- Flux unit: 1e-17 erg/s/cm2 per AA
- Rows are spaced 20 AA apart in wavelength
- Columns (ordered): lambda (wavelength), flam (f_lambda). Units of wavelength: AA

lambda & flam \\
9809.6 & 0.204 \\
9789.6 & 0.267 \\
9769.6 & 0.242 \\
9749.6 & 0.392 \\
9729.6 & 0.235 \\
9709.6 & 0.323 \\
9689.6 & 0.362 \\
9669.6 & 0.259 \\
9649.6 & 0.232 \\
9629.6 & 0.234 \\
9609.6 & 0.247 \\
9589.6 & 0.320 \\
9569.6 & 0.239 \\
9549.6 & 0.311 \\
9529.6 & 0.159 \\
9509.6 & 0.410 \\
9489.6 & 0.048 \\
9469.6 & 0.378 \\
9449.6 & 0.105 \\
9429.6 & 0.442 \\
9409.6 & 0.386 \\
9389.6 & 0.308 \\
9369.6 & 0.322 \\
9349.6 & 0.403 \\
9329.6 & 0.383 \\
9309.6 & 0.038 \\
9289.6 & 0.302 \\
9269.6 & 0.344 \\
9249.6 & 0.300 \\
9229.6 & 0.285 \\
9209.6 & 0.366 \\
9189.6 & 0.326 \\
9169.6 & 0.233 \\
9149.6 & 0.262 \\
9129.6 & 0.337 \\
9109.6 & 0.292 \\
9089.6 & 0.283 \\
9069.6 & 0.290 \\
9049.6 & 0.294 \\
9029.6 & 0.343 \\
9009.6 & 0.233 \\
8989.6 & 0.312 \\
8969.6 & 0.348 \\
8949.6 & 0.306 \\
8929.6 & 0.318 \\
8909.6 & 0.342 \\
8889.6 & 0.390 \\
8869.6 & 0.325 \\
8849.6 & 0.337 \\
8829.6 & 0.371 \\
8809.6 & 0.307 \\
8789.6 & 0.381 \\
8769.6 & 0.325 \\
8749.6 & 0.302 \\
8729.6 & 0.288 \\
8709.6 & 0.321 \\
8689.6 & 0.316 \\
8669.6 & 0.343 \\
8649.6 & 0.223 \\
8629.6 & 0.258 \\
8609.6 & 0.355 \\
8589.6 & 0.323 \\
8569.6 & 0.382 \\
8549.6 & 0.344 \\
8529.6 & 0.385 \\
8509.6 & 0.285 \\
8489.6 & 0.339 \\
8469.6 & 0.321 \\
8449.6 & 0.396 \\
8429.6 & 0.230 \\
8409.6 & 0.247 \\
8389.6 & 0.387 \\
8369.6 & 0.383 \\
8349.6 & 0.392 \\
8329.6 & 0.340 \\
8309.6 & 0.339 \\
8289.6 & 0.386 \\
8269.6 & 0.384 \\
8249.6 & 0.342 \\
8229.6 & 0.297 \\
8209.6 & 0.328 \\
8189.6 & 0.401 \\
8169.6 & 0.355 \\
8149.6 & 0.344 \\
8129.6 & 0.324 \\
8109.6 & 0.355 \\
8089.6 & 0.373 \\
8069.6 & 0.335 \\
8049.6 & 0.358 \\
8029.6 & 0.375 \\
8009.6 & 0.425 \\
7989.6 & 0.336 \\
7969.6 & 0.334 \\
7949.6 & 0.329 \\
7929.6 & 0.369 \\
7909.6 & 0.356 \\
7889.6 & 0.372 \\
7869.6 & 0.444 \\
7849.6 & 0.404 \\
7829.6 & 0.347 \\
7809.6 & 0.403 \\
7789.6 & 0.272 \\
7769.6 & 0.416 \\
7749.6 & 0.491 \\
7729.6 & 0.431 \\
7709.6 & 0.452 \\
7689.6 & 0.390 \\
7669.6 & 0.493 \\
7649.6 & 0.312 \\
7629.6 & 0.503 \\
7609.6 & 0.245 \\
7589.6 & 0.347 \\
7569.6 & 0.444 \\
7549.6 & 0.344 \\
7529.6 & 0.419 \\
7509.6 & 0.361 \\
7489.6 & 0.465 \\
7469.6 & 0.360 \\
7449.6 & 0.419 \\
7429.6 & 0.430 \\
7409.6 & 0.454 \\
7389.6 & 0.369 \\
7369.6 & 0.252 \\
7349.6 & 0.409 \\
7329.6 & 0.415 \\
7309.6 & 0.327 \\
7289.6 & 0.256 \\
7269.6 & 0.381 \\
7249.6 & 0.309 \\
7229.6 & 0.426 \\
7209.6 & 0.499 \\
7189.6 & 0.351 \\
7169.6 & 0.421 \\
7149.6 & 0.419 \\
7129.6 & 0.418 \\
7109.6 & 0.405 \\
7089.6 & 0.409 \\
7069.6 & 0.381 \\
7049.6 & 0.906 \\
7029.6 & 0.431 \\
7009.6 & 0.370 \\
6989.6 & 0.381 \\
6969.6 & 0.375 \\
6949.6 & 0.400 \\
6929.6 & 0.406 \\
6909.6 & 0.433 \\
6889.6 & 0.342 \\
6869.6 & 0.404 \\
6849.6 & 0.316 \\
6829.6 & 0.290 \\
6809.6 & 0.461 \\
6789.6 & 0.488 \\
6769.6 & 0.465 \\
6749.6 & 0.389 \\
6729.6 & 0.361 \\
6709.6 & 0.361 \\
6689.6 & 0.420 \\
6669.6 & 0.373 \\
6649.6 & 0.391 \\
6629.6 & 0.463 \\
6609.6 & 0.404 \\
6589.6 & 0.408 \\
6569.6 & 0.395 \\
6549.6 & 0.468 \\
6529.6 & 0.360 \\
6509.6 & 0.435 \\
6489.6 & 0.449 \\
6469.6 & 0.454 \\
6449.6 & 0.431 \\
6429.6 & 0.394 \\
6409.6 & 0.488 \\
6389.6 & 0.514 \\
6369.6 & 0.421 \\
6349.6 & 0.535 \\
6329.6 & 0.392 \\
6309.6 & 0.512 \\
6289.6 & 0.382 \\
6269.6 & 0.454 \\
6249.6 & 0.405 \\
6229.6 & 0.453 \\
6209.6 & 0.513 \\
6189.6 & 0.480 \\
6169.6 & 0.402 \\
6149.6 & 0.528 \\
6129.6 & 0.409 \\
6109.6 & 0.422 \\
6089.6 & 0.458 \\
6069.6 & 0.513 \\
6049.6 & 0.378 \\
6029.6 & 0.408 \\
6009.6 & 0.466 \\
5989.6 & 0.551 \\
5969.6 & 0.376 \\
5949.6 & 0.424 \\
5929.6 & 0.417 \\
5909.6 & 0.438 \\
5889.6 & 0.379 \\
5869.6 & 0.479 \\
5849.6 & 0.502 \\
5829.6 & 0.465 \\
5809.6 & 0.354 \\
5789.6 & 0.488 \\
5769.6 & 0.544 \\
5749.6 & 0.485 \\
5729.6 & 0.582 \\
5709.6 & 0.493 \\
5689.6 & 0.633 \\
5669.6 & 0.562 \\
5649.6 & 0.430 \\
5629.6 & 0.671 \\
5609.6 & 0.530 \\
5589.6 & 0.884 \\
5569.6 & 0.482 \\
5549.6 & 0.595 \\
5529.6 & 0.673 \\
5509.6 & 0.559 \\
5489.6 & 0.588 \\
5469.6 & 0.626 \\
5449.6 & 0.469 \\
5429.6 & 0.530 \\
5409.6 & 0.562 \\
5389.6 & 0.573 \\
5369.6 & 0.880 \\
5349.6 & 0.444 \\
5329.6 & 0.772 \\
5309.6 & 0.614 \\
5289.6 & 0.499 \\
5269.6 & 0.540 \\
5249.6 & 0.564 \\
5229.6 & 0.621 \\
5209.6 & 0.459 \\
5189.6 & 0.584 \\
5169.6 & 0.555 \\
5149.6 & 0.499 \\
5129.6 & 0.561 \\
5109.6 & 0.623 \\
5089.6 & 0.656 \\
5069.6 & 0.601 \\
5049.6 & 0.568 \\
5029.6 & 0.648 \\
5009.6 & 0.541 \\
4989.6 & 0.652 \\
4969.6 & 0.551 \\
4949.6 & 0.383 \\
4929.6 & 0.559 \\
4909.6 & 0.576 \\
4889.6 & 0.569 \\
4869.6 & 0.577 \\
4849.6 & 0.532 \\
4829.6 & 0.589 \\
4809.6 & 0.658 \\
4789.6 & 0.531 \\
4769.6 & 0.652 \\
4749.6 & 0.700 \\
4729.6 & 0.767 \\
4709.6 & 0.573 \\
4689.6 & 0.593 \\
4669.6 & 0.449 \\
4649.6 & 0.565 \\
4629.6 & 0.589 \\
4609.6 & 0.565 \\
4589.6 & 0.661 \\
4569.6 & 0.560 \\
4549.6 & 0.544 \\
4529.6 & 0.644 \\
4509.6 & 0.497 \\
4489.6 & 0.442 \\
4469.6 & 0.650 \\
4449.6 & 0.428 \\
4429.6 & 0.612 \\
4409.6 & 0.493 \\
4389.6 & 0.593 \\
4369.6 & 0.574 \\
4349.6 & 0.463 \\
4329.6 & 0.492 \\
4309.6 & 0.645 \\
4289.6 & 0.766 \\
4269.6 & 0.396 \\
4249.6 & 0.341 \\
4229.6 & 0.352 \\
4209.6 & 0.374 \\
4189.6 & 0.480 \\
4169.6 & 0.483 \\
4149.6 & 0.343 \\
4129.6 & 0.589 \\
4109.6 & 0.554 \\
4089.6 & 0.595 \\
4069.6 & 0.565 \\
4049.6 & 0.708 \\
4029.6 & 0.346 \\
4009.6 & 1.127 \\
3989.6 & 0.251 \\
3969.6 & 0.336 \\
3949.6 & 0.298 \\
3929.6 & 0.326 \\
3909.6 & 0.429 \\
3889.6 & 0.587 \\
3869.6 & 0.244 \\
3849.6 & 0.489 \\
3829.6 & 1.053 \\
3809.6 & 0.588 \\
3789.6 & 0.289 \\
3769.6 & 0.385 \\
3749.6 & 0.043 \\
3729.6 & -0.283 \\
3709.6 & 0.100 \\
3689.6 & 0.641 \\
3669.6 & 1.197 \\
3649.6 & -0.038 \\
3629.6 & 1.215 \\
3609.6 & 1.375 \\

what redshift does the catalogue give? 0.074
